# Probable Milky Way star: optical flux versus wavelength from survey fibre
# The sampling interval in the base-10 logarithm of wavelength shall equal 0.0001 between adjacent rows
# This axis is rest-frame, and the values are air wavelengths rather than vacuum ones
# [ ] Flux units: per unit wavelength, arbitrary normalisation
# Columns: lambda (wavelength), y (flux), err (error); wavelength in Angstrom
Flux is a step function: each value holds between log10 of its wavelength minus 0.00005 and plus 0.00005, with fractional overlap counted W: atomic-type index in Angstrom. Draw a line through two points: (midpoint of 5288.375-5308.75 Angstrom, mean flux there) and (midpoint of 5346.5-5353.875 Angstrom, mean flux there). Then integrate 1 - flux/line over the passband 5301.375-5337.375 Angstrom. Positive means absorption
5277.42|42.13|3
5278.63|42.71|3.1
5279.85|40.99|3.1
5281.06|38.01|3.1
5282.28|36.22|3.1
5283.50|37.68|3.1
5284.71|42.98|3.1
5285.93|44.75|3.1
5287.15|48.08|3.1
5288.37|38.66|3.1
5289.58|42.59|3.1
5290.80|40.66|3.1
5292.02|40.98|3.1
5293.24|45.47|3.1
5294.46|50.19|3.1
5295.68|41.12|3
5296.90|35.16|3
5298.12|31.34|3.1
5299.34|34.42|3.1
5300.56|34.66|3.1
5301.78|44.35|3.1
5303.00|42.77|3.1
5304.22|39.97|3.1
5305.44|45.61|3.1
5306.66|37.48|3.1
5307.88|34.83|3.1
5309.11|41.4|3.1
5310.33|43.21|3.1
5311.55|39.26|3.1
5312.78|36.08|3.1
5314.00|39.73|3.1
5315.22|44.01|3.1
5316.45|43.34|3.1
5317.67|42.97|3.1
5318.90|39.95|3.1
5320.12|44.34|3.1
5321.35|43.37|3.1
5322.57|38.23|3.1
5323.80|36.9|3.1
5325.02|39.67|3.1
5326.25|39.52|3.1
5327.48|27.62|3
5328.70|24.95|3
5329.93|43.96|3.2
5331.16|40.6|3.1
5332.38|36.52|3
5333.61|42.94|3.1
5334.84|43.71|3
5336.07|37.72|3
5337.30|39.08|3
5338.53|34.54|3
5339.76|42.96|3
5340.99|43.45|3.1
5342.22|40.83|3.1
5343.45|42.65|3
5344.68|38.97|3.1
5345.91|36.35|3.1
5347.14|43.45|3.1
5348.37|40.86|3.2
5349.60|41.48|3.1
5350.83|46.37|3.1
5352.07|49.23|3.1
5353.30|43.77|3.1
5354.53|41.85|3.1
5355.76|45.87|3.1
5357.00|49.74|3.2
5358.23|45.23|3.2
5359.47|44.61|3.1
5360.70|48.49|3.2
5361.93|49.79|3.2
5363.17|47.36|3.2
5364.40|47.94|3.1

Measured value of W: 1.6 Angstrom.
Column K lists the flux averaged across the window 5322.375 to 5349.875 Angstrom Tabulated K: 39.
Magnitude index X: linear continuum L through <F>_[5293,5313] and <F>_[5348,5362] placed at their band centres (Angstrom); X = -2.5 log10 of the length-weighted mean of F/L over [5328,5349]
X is 0.108 mag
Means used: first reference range 39.8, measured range 39.6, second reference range 45.5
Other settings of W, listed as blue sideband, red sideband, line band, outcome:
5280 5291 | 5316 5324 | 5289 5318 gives 0.6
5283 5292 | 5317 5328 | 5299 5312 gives 0.2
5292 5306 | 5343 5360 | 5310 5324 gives 0.2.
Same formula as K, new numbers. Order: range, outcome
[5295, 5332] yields 39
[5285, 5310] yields 40.8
